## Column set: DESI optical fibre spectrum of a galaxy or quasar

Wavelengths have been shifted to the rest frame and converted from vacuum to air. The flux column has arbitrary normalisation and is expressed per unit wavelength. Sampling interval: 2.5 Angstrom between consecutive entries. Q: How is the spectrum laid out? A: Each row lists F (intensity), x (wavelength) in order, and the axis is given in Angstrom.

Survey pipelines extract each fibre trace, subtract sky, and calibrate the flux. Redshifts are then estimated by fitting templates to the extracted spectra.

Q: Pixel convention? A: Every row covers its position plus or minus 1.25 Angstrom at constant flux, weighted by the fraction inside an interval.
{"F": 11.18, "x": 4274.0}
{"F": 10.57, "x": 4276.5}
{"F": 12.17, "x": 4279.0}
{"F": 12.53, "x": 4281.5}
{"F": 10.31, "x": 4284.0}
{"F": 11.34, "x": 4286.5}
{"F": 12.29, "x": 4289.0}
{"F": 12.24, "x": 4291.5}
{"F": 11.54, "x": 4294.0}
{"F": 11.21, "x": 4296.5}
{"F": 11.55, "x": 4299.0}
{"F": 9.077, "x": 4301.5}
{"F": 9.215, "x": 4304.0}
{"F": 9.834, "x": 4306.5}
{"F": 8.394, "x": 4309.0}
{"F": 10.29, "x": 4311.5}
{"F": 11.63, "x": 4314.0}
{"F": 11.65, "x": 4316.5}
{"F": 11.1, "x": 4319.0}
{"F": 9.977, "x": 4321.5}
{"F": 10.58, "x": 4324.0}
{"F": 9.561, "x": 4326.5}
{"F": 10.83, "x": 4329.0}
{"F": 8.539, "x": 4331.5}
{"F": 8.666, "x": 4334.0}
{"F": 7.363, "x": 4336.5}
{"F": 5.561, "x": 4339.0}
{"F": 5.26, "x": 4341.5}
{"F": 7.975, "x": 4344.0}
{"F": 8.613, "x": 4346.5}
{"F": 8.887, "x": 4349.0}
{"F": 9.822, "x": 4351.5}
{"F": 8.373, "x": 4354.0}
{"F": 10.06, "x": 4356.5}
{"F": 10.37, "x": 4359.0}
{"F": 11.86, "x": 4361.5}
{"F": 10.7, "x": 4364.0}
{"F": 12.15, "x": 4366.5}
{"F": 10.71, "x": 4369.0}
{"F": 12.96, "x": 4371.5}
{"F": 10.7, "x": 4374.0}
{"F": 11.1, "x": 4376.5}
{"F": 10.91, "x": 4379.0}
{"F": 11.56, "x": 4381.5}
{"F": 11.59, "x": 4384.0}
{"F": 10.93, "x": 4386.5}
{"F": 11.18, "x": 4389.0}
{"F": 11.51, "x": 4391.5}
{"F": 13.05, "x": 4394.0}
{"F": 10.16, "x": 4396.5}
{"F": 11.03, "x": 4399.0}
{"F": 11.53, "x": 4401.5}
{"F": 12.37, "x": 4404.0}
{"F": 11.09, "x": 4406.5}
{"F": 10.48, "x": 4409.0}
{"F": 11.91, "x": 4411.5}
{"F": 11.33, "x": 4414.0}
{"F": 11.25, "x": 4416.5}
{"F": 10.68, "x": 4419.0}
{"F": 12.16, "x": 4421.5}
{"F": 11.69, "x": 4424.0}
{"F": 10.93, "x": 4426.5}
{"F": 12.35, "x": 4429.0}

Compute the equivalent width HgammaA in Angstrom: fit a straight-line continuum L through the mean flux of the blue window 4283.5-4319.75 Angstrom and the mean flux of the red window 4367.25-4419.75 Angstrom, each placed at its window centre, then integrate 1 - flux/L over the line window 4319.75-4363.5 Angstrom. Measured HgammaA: 8.0 Angstrom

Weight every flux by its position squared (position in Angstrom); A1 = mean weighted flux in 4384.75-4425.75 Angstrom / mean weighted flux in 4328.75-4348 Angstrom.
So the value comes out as 1.5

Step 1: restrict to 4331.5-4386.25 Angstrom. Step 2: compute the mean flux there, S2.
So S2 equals 9.76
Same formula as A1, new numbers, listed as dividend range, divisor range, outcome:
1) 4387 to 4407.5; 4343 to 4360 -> 1.28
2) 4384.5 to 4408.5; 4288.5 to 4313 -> 1.13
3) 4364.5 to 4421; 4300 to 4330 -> 1.16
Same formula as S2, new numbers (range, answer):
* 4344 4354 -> 8.87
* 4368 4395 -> 11.5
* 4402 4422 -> 11.4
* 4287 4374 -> 9.99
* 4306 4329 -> 10.4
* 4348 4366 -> 10.1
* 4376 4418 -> 11.4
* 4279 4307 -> 11.1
